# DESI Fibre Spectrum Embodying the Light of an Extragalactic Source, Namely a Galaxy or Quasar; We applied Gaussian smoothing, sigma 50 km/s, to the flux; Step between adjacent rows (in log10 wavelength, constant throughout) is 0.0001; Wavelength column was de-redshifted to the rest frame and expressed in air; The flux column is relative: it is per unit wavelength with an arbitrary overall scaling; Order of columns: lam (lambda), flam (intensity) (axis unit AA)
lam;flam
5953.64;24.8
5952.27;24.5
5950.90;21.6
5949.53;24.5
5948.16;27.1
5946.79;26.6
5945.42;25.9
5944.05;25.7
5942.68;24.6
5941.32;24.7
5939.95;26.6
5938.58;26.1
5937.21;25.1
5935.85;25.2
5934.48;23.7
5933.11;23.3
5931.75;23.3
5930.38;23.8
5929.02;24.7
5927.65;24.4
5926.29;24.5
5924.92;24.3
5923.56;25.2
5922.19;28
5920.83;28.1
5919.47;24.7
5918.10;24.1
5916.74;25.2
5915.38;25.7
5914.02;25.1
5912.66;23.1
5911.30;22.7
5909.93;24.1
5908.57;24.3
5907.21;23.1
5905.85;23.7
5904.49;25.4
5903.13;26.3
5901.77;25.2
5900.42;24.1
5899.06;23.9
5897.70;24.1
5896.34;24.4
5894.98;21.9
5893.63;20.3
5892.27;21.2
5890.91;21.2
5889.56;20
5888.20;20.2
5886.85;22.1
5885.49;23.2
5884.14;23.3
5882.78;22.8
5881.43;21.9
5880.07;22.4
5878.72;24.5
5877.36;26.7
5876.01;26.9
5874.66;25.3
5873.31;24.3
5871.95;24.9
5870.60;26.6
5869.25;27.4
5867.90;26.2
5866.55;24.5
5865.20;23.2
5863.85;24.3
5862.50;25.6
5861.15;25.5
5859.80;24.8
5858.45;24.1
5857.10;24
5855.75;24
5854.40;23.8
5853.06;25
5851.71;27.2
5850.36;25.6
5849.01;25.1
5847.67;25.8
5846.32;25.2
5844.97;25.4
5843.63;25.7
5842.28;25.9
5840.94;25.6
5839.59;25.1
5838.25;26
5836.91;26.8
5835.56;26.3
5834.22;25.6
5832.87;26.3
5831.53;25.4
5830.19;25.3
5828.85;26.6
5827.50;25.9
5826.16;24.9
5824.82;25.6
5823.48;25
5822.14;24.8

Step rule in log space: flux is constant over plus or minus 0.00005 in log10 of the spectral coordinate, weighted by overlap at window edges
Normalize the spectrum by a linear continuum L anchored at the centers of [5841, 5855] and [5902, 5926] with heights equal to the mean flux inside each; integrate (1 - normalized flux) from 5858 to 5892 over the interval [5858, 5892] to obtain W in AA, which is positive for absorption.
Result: 1.6 AA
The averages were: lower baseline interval 25.5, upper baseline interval 24.9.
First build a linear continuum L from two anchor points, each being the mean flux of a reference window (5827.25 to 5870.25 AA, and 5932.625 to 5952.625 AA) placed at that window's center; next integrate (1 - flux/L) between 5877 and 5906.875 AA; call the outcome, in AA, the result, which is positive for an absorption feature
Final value 2.5 AA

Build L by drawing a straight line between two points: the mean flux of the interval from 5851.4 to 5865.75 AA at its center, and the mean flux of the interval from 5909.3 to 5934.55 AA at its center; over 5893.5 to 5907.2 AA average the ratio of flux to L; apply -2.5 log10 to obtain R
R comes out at 0.03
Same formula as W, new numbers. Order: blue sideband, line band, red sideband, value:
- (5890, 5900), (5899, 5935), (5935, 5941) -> -0.9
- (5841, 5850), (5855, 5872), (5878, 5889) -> -0.6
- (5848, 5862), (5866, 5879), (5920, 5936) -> -0.4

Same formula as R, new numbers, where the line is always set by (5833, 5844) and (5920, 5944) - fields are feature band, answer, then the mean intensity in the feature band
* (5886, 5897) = 0.18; 21.4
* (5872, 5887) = 0.07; 24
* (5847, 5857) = 0.03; 25.2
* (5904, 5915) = 0.06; 24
